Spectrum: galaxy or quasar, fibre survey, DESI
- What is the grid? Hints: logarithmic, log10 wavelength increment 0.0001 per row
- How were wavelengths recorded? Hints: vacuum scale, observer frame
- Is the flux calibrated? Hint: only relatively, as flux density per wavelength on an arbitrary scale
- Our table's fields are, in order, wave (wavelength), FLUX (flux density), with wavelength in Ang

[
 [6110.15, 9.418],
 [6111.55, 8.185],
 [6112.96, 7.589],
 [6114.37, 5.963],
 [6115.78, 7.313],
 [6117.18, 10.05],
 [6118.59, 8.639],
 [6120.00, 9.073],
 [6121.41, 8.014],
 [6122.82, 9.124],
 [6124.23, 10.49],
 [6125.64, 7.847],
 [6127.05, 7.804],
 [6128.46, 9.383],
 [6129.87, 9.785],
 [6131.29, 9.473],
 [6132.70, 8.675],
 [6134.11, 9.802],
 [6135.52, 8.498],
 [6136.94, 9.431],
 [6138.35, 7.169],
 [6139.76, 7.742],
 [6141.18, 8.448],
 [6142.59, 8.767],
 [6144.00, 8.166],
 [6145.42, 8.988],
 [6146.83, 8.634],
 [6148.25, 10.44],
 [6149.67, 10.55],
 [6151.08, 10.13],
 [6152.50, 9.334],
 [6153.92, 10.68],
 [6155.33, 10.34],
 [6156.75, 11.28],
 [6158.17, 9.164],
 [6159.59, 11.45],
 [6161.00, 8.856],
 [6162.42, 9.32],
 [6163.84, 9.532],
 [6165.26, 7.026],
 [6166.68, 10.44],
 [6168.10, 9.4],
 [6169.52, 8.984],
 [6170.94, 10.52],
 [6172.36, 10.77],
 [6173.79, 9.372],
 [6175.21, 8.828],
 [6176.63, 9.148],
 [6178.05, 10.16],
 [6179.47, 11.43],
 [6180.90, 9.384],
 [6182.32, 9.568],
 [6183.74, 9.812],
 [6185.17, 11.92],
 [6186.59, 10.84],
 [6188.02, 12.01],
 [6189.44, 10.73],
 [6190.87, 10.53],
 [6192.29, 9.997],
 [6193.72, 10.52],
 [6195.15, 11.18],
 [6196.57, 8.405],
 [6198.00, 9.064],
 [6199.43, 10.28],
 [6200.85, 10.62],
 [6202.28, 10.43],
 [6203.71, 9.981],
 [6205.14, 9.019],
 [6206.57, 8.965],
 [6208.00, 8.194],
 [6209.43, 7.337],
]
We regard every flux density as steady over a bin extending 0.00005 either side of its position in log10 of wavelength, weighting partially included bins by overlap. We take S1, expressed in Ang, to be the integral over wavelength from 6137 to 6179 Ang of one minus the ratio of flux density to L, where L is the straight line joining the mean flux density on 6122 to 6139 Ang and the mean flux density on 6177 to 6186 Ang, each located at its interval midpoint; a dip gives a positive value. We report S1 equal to 1.1 Ang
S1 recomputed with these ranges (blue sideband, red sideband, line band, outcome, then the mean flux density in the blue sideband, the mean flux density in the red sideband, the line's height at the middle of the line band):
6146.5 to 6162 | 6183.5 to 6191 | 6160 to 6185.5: 2.3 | 10.1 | 11.1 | 10.6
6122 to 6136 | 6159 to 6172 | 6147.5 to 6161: -1.3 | 9.09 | 9.53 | 9.39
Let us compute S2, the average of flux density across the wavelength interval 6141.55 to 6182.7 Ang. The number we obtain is 9.67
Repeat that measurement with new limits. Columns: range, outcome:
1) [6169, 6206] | 10.1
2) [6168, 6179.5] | 9.78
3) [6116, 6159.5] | 9.21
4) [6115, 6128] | 8.71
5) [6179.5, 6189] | 10.7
